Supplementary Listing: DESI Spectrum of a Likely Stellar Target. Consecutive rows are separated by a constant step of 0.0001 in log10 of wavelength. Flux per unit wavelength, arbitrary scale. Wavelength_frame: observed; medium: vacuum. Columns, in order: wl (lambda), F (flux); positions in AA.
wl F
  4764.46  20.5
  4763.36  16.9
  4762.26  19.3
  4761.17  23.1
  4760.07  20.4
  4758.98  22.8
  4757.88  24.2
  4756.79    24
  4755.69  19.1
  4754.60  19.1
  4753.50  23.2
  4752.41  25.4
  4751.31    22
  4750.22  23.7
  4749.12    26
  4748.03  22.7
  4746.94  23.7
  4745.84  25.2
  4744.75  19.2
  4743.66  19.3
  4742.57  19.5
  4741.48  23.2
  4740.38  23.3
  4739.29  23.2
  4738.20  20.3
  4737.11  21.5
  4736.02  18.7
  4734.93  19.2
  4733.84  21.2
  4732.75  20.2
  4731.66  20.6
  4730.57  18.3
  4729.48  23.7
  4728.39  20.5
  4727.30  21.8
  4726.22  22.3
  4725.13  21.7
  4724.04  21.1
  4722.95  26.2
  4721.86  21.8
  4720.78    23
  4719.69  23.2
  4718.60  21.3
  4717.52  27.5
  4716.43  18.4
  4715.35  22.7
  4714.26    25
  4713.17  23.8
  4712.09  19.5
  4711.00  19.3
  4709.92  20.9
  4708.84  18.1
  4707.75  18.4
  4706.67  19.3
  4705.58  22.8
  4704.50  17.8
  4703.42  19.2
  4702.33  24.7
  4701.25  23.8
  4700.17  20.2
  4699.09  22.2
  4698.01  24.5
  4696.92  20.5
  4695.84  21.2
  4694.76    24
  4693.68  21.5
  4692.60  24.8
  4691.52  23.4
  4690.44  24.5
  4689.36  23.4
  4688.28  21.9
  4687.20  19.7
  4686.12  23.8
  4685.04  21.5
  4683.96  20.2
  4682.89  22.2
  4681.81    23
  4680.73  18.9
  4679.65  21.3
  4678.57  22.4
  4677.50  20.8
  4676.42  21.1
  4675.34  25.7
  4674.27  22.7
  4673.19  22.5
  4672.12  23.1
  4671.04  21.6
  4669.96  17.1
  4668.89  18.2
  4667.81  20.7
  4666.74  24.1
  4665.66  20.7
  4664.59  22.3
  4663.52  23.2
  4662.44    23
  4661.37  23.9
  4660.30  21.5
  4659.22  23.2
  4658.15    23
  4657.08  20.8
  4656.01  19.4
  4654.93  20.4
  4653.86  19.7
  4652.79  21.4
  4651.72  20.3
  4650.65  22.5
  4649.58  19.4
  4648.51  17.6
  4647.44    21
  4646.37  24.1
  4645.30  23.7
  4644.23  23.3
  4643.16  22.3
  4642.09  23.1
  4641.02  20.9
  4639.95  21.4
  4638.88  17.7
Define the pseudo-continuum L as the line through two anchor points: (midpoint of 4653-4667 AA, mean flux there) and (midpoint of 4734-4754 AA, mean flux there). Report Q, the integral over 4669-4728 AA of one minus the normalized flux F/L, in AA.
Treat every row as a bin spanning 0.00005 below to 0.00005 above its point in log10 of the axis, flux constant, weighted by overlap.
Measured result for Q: 0.3 AA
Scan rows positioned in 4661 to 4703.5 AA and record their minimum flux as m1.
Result 17.1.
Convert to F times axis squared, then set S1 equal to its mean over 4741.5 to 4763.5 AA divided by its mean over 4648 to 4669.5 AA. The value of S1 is 1.08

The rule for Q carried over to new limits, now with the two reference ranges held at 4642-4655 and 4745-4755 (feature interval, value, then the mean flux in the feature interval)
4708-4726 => 0.6 AA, 22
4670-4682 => 0.0 AA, 21.9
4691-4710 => 0.8 AA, 21.5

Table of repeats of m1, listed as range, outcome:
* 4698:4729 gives 17.8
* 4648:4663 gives 17.6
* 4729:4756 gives 18.3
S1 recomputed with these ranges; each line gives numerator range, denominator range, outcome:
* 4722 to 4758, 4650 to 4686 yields 1.04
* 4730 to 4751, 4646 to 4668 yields 1.04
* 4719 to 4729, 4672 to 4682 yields 1.03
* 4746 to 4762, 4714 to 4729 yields 1.02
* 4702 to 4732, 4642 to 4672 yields 1.03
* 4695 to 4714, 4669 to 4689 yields 0.99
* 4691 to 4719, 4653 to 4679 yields 1.02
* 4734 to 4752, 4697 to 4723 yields 1.02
